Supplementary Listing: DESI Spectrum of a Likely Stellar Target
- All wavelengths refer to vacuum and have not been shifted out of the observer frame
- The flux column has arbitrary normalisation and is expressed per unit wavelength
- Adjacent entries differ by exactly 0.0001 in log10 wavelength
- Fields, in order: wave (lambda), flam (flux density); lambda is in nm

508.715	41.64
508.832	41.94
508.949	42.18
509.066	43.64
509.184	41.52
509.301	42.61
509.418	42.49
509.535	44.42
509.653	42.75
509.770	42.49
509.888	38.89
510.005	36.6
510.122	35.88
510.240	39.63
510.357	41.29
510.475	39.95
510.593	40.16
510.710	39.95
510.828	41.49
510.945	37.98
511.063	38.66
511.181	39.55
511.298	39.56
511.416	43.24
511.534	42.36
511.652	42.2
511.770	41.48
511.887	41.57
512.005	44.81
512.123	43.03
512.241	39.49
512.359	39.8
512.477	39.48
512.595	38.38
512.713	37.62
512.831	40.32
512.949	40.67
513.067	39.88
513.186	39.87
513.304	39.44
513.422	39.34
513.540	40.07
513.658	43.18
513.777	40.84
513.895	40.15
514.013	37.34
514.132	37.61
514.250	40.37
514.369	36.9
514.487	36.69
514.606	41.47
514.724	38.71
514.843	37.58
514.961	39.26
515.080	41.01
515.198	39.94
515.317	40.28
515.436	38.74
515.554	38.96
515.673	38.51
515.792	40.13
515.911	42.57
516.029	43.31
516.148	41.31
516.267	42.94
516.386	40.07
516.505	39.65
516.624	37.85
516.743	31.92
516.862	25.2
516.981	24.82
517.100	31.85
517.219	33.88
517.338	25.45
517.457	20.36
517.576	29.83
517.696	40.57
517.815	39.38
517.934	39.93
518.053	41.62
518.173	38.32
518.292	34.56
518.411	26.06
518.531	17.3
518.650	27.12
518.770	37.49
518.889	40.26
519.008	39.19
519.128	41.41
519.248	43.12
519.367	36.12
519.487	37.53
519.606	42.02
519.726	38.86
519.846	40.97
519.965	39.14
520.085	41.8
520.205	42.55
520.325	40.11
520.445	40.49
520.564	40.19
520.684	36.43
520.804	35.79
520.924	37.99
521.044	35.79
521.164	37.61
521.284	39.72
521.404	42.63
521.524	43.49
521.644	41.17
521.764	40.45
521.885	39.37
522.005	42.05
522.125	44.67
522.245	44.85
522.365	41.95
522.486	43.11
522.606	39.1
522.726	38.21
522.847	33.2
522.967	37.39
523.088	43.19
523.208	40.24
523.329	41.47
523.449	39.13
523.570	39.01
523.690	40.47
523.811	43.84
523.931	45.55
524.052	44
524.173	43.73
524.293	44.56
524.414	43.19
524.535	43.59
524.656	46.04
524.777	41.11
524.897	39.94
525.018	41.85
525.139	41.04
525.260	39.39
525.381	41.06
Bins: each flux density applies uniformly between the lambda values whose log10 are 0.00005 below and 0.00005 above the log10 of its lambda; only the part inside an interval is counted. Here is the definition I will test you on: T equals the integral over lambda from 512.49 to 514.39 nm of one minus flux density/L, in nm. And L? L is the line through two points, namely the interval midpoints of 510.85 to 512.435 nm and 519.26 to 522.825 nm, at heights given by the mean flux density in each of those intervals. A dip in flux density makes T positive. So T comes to 0.06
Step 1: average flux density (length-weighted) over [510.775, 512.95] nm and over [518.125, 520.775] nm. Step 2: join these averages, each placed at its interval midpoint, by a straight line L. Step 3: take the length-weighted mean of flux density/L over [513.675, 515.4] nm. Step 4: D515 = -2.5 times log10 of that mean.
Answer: 0.01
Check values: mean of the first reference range 40.6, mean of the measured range 39.2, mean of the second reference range 37.3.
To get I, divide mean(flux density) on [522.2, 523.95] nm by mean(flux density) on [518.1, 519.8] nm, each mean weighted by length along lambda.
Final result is 1.13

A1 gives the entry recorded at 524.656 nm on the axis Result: 46.04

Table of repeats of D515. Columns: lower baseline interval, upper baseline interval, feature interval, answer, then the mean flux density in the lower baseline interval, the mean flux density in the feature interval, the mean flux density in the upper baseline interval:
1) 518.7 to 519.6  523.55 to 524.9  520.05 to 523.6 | 0.03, 39.3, 40.1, 43.2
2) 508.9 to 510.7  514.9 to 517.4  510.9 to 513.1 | -0.03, 40.9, 40.6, 37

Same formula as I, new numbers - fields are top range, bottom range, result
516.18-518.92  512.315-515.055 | 0.85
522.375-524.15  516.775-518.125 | 1.27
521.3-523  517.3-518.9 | 1.25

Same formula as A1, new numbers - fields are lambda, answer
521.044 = 35.79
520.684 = 36.43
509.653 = 42.75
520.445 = 40.49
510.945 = 37.98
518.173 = 38.32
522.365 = 41.95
